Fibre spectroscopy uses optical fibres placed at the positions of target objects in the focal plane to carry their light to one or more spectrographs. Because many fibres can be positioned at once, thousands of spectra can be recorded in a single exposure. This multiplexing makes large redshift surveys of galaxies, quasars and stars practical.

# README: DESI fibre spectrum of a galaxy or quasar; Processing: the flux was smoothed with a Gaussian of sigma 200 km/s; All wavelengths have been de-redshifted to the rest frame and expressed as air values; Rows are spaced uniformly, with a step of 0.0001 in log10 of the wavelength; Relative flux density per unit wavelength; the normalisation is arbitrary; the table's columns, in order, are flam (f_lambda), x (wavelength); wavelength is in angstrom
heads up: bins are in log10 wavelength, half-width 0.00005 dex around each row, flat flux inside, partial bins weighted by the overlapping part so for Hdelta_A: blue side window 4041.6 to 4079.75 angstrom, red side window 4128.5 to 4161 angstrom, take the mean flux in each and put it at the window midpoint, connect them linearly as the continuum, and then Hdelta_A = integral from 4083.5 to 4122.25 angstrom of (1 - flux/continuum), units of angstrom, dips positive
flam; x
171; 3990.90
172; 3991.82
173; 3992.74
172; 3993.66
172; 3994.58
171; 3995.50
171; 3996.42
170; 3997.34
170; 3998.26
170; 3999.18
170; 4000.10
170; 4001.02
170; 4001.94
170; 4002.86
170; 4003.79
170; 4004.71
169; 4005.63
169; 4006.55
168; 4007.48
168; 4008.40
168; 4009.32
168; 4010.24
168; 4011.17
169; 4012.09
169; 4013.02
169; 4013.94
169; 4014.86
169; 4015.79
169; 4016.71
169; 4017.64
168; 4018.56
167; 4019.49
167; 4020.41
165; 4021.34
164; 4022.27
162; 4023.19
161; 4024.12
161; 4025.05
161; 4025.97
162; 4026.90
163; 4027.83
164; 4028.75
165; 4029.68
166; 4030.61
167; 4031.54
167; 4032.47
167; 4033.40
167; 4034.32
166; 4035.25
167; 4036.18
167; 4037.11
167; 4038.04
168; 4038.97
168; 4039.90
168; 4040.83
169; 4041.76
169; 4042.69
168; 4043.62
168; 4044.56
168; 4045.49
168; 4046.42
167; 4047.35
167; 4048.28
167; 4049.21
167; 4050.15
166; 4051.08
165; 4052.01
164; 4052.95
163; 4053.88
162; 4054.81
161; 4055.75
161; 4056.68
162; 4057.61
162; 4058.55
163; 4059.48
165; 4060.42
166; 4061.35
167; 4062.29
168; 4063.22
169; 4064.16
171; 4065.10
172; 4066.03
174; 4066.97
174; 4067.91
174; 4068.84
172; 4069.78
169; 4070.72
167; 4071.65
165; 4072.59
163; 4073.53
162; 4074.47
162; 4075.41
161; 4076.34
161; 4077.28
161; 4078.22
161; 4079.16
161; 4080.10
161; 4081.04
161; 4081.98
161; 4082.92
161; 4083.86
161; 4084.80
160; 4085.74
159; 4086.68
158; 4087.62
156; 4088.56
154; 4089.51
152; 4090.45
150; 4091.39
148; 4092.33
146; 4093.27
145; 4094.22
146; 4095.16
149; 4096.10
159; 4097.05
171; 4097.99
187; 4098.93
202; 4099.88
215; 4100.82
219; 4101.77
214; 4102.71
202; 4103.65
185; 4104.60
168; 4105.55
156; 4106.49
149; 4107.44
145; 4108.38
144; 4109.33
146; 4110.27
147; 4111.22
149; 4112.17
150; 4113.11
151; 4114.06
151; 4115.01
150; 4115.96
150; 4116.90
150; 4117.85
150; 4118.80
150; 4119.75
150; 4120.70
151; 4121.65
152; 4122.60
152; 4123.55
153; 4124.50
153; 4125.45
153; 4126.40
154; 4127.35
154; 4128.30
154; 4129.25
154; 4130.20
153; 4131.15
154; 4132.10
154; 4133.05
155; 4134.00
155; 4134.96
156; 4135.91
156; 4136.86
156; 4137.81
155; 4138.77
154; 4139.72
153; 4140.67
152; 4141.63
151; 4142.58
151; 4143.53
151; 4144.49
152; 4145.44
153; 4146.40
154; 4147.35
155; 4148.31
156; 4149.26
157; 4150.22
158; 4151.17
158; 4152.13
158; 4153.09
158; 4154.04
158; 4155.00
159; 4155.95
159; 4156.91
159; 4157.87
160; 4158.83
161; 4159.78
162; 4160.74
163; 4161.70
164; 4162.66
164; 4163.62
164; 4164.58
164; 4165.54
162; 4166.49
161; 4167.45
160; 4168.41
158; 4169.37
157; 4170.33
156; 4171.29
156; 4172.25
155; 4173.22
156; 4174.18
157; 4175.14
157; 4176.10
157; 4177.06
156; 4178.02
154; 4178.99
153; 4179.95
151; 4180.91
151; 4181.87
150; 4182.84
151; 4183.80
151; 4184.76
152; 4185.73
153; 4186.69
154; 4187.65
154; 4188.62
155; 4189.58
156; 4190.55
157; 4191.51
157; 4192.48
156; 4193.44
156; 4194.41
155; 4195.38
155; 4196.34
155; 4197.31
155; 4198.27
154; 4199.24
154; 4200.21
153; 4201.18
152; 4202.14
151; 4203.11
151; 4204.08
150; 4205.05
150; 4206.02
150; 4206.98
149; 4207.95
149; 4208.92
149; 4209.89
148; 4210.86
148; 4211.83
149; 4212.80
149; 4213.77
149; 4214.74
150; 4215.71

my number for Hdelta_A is -0.1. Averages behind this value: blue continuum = 166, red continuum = 156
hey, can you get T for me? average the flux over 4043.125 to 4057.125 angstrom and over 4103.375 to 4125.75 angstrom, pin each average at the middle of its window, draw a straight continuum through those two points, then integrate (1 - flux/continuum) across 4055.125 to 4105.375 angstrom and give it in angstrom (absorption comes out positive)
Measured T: -2.3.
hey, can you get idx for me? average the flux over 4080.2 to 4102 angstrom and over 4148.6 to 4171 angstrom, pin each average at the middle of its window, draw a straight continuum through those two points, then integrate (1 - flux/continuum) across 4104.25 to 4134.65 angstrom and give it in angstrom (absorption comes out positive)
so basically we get 1.8 angstrom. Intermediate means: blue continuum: 164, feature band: 153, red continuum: 160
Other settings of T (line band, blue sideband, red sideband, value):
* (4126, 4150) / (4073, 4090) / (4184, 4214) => 0.4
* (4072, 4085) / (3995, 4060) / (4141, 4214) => 0.1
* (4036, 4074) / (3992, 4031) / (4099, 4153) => -0.6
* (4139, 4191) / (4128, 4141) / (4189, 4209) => -0.8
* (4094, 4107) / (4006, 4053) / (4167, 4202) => -1.5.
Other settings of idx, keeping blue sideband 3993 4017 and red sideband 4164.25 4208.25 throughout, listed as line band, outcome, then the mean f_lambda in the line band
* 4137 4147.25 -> 0.35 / 153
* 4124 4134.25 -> 0.37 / 154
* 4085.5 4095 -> 0.60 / 152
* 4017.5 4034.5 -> 0.31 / 165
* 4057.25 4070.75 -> -0.31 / 168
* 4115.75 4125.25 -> 0.55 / 151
